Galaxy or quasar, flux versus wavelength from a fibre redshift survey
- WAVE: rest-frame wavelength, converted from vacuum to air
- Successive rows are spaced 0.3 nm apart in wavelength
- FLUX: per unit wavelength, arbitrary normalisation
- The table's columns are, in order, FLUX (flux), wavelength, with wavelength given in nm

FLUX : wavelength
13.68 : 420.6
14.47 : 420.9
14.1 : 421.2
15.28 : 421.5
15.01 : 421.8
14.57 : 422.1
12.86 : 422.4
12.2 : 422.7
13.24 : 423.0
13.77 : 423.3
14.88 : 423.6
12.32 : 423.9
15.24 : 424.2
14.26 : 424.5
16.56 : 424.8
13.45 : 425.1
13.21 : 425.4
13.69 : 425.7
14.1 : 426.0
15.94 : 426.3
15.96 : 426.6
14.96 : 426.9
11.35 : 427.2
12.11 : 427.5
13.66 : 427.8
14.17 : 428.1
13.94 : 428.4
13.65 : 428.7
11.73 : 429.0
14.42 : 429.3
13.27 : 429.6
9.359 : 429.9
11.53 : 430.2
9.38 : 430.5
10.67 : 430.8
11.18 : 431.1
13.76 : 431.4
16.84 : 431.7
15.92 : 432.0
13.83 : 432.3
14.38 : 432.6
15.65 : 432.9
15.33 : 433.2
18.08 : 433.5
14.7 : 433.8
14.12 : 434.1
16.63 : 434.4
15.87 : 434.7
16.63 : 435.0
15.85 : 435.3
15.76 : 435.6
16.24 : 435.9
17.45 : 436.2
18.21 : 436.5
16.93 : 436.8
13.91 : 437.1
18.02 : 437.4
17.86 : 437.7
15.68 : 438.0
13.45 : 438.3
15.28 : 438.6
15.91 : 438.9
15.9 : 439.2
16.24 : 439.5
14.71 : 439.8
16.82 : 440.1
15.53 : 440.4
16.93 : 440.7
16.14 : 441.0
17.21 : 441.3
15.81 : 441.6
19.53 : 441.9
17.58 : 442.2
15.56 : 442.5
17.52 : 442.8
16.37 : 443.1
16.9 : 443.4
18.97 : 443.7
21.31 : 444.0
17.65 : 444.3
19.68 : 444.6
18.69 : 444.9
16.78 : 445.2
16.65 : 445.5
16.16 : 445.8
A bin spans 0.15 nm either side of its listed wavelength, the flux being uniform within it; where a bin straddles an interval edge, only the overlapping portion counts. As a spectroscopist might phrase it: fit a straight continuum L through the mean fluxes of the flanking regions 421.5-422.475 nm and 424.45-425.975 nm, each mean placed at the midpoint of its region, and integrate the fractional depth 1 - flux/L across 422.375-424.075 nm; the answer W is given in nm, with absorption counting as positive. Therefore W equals 0.13 nm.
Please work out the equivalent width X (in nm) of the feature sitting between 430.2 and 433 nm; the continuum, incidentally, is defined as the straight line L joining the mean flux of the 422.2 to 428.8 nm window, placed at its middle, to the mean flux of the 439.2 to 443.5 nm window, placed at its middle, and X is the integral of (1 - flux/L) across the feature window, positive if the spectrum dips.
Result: 0.30 nm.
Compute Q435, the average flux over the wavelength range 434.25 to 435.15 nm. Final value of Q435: 16.4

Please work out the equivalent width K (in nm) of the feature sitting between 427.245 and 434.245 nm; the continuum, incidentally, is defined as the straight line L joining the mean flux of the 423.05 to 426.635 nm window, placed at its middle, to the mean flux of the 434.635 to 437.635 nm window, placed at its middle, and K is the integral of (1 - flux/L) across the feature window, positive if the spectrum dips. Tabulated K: 0.90 nm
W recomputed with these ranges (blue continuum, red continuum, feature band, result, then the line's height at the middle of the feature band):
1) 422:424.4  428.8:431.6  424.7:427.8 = -0.29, 12.8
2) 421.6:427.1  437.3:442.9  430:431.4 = 0.38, 15.1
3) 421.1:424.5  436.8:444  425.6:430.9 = 0.62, 14.8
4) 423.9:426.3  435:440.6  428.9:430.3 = 0.27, 15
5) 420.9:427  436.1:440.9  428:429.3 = 0.12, 14.9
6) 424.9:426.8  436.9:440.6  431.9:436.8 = -0.19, 15.3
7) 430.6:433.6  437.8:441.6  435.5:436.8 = -0.15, 15.2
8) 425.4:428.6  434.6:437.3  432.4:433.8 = -0.01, 15.6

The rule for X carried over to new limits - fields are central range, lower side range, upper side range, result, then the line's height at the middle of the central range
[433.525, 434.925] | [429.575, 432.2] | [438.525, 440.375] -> -0.19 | 13.7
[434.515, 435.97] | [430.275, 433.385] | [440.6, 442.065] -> -0.11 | 14.9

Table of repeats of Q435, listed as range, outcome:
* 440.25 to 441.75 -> 16.3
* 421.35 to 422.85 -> 14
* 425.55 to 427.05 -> 14.9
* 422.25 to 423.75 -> 13.4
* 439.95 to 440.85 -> 16.4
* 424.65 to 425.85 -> 14.2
